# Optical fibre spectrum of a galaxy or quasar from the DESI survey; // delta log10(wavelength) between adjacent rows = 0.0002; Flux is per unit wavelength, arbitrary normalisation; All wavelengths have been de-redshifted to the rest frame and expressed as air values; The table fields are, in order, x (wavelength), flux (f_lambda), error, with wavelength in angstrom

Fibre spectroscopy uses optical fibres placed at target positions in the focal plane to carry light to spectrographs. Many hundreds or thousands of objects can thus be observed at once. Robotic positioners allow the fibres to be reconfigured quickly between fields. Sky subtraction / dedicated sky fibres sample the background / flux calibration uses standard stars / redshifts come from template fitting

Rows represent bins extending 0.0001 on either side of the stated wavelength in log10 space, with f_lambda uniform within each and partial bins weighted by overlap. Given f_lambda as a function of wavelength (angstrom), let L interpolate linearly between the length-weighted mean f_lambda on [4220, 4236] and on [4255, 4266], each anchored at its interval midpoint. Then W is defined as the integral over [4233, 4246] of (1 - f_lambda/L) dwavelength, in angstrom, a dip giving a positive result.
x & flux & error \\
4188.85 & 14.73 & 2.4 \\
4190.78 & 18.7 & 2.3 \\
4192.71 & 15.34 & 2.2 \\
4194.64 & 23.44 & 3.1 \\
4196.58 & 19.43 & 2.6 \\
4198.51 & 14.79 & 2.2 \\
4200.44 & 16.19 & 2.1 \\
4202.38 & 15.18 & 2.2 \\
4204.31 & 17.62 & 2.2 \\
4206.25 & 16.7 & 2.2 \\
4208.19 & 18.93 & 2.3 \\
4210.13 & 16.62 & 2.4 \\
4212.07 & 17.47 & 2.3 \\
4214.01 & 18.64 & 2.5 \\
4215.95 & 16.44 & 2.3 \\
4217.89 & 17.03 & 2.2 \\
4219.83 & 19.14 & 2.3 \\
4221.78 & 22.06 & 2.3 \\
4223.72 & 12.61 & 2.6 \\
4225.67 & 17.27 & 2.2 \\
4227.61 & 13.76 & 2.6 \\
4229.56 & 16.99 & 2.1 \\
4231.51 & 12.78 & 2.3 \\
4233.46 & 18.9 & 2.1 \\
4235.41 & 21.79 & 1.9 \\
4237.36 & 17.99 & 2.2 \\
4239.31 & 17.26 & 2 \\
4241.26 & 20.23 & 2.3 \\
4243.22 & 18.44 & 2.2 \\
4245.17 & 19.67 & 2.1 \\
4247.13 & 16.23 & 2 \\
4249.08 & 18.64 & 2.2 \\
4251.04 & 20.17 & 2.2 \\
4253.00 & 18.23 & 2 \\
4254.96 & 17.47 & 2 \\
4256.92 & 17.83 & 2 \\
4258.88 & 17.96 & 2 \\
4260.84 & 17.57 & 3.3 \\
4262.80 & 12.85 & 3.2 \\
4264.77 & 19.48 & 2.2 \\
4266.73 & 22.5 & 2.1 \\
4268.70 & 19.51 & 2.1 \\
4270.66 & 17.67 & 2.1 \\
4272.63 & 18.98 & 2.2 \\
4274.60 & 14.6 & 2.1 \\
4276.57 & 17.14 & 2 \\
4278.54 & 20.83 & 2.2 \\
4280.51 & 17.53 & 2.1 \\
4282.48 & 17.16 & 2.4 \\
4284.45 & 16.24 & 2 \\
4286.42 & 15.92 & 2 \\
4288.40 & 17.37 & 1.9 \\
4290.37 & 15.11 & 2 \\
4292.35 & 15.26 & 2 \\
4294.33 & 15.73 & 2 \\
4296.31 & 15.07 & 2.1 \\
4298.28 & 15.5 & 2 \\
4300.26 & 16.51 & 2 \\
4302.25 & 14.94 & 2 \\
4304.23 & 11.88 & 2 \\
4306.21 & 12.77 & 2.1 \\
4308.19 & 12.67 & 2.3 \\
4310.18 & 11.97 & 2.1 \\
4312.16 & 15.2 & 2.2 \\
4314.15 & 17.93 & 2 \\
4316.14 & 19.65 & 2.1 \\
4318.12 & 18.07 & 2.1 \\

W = -1.58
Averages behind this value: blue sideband 17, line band 19.2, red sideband 17.3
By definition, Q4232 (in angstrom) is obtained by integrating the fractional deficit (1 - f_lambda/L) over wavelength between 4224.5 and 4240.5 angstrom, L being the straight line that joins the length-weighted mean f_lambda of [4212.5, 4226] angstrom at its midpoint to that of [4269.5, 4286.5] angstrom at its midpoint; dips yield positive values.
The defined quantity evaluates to 0.45 angstrom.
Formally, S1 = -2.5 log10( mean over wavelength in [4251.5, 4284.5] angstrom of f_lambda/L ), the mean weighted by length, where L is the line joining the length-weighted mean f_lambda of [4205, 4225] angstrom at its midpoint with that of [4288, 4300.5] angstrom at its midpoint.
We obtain -0.104 mag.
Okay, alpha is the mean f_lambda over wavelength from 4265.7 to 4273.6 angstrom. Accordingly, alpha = 19.7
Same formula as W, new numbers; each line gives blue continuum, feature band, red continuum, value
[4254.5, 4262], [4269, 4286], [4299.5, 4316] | -1.19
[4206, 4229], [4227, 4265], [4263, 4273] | 1.21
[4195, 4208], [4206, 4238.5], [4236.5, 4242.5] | 0.87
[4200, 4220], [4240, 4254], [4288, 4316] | -2.11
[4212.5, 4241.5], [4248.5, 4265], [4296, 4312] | -1.63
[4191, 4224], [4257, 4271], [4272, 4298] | -1.10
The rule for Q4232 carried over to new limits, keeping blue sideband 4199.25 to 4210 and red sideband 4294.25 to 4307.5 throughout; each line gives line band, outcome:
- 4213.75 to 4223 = -1.1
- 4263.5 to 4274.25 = -2.7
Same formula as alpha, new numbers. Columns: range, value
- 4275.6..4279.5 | 19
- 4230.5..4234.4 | 15.8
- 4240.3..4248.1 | 18.6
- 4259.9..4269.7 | 18.4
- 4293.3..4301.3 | 15.7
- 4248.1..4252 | 19.4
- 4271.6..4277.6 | 16.9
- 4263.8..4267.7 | 21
